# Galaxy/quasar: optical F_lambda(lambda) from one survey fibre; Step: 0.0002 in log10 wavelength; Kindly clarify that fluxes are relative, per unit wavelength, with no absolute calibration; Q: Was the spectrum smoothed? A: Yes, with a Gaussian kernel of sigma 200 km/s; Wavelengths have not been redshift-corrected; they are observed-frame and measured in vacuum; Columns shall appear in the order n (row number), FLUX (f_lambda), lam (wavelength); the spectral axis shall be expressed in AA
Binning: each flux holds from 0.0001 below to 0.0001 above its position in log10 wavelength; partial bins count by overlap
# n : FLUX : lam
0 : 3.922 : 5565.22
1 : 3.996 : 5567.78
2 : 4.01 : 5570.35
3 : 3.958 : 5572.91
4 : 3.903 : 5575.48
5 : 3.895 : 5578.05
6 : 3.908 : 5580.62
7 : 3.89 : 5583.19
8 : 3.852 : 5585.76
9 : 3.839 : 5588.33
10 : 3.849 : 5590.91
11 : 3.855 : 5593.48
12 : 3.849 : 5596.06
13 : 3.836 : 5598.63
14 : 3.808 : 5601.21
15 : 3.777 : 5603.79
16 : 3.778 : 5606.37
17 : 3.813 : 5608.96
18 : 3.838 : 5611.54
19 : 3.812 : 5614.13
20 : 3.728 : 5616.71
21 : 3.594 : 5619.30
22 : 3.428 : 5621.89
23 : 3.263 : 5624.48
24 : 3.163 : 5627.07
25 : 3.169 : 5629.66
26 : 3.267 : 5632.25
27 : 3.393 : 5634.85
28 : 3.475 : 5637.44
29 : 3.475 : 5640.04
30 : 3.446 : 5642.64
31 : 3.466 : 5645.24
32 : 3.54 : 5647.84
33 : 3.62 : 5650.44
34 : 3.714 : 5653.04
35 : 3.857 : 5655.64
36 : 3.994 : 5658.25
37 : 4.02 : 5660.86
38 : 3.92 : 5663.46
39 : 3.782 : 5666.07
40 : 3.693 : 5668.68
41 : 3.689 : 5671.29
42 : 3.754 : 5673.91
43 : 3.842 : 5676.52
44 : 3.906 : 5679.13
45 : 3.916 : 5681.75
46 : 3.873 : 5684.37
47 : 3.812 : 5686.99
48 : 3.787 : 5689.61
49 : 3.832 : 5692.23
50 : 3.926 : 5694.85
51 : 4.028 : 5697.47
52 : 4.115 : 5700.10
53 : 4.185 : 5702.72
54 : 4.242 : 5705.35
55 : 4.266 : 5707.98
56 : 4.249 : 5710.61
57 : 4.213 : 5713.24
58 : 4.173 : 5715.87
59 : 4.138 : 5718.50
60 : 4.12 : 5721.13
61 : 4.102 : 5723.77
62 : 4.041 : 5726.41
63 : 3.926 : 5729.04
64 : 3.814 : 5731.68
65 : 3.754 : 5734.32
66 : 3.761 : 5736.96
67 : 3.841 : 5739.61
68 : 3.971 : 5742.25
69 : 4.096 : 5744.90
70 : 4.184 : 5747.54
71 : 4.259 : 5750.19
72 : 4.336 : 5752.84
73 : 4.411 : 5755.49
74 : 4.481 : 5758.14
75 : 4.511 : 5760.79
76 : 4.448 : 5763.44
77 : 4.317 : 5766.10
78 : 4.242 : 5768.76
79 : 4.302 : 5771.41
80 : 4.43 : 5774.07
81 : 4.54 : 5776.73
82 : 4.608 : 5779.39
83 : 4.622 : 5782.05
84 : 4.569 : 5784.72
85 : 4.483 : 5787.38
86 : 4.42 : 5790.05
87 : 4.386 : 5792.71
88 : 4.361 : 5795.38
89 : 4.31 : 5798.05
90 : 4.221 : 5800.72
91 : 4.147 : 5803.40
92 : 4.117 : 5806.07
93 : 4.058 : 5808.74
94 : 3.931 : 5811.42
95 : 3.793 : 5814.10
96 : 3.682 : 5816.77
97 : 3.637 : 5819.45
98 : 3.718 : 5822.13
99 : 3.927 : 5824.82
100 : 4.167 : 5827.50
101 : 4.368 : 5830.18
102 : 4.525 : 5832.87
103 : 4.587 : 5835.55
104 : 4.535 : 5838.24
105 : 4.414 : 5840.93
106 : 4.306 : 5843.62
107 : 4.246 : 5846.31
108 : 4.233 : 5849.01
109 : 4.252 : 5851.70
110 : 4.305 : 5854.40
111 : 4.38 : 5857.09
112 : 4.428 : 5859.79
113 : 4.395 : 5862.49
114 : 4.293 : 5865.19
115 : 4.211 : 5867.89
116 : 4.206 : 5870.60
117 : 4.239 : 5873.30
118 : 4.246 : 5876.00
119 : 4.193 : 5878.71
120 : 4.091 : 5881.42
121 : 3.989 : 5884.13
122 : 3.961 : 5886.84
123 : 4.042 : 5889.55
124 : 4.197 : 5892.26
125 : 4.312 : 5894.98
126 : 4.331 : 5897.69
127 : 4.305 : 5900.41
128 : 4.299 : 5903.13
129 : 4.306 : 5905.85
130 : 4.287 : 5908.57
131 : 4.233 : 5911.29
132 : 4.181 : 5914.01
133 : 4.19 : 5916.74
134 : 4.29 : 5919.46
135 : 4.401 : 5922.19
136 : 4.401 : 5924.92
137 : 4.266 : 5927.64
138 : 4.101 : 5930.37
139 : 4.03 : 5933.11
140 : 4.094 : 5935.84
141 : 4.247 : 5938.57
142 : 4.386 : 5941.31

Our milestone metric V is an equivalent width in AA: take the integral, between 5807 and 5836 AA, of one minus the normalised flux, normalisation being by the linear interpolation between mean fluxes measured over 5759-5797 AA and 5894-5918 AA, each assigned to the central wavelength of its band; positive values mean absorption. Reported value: 2.42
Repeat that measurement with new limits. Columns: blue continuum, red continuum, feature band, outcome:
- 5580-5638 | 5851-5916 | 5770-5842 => -3.2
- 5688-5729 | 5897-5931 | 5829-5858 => -1.1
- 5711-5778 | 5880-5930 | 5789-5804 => -0.4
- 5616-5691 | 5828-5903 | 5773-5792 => -2.3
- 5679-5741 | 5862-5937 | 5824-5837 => -0.6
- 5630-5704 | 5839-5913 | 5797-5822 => 0.7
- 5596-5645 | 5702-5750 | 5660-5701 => -0.2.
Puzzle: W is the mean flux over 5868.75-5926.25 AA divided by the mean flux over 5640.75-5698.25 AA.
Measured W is 1.12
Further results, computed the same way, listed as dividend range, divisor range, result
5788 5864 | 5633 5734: 1.09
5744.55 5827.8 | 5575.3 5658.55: 1.16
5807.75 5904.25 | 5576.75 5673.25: 1.14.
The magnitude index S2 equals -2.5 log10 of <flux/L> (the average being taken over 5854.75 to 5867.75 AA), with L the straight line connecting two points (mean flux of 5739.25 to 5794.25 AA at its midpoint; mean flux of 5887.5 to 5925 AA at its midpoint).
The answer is -0.02 mag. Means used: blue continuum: 4.37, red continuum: 4.26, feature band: 4.36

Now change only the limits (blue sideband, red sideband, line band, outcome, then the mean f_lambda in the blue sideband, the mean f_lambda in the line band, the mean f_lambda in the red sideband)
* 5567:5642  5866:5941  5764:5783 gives -0.11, 3.7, 4.43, 4.21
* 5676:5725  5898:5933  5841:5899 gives 0.00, 4.04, 4.24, 4.26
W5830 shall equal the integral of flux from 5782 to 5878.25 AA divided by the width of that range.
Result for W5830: 4.24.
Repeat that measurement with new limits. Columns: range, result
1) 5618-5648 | 3.38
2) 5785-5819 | 4.16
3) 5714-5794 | 4.24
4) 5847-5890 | 4.22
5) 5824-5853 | 4.33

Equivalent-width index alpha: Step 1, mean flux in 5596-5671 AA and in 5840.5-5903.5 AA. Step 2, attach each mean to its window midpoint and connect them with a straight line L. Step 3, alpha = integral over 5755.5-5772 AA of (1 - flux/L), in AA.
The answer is -1.8 AA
